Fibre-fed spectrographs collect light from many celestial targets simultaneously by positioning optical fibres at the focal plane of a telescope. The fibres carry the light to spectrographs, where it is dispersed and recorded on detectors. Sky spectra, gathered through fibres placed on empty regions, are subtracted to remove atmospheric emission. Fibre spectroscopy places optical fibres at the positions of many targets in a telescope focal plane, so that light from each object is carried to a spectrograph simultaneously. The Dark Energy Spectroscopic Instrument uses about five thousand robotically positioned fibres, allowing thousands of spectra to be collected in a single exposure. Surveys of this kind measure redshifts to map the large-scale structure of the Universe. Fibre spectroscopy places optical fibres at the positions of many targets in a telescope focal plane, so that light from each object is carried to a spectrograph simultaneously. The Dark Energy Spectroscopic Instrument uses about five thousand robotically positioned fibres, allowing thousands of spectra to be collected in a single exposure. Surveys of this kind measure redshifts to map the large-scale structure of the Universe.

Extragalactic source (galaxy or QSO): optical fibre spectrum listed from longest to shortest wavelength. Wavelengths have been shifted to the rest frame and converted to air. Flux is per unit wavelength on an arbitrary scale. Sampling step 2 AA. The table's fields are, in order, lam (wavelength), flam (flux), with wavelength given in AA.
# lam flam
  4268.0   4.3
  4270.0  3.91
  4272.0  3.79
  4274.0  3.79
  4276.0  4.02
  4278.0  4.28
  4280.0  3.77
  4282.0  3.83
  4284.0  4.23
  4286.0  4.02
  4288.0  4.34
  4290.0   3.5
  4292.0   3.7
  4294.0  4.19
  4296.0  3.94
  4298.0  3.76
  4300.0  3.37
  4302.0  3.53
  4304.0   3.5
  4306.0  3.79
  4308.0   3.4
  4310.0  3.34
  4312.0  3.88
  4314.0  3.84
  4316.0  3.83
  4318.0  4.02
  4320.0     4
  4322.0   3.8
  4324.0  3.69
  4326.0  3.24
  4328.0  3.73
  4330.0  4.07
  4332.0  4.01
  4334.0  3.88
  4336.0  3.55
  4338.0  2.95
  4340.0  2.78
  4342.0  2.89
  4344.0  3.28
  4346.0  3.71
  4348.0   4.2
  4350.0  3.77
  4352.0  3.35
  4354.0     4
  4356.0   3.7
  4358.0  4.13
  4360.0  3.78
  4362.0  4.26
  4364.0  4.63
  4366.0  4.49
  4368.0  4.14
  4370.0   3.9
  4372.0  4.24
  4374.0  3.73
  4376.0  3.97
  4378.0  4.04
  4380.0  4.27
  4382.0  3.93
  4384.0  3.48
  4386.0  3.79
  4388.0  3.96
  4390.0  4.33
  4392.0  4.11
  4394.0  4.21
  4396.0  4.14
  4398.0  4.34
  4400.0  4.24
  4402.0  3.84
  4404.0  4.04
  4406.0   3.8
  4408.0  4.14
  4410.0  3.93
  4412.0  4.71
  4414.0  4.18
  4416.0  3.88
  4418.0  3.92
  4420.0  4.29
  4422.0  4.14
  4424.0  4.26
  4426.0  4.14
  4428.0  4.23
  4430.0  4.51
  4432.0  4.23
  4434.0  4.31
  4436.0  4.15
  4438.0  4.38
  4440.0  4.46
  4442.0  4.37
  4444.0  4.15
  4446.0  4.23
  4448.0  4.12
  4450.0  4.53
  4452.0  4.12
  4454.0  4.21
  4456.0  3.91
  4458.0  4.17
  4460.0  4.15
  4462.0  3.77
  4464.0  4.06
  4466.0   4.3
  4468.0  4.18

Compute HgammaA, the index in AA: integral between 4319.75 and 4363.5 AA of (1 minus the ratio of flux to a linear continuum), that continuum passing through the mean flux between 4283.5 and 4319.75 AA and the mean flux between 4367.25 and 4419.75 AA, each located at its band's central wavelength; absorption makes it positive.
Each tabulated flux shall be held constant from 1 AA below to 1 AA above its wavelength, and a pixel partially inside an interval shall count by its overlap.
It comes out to 2.5 AA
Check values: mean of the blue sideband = 3.79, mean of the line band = 3.68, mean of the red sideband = 4.05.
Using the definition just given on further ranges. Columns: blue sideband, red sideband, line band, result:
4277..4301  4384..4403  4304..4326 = 1.3 AA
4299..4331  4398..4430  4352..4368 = -0.8 AA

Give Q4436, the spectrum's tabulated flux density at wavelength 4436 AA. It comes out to 4.15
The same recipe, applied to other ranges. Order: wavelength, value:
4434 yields 4.31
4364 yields 4.63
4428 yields 4.23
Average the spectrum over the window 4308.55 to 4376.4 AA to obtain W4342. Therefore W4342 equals 3.78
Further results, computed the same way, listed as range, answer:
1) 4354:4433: 4.1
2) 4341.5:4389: 3.91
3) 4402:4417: 4.08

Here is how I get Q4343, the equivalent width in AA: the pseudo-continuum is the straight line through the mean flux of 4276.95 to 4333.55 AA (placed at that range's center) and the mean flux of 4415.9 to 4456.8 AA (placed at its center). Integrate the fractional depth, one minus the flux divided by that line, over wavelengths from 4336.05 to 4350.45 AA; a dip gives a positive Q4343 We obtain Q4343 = 2.1 AA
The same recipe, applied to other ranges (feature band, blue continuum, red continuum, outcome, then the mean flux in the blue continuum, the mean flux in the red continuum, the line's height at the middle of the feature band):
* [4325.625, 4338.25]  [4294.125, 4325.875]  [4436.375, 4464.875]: 0.3 AA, 3.71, 4.19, 3.79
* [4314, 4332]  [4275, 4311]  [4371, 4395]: 0.3 AA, 3.81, 4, 3.87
